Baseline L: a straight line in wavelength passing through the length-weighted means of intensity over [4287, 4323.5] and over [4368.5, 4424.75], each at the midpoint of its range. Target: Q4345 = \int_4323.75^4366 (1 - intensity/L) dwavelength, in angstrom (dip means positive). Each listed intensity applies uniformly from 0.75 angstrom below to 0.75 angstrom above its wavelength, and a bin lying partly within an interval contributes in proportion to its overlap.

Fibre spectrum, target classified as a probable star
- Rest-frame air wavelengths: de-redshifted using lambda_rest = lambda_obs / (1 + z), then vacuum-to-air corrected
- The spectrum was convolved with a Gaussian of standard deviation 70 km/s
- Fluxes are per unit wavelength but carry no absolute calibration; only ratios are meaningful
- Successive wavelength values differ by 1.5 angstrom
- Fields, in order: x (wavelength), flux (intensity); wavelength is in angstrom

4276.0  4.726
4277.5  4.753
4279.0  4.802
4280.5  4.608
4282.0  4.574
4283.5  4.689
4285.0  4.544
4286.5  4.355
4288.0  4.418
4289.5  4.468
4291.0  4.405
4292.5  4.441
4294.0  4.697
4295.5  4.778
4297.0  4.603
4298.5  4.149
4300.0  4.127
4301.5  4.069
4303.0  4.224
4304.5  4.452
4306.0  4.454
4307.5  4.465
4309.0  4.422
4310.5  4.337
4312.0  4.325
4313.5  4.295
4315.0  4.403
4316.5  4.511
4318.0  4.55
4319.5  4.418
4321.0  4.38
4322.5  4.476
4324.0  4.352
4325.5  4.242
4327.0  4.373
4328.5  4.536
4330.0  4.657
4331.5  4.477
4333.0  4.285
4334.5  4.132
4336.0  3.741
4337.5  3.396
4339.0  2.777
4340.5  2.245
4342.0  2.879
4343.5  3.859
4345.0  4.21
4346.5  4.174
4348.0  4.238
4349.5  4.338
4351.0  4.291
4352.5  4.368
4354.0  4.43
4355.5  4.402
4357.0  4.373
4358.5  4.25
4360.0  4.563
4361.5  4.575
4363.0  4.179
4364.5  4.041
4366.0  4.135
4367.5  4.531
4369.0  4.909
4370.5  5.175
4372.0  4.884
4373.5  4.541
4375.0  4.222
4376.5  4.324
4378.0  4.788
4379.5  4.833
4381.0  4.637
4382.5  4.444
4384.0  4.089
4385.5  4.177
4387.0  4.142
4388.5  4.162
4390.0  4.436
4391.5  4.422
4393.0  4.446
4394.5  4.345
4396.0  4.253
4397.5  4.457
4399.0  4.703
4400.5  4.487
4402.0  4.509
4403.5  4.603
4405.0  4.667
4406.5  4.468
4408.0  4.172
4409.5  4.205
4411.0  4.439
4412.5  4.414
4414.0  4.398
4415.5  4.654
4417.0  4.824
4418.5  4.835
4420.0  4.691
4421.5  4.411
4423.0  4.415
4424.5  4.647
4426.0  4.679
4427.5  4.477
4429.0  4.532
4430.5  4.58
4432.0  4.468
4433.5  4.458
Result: 3.49 angstrom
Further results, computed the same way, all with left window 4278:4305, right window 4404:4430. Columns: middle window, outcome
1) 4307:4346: 3.3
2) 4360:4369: 0.3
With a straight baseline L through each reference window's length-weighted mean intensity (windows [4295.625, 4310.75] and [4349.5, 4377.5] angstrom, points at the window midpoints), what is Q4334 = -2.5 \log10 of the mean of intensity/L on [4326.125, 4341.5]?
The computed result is 0.15 mag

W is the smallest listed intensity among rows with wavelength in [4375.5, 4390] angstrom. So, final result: 4.089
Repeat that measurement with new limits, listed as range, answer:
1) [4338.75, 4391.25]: 2.245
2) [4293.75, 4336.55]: 3.741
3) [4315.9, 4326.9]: 4.242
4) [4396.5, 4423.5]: 4.172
